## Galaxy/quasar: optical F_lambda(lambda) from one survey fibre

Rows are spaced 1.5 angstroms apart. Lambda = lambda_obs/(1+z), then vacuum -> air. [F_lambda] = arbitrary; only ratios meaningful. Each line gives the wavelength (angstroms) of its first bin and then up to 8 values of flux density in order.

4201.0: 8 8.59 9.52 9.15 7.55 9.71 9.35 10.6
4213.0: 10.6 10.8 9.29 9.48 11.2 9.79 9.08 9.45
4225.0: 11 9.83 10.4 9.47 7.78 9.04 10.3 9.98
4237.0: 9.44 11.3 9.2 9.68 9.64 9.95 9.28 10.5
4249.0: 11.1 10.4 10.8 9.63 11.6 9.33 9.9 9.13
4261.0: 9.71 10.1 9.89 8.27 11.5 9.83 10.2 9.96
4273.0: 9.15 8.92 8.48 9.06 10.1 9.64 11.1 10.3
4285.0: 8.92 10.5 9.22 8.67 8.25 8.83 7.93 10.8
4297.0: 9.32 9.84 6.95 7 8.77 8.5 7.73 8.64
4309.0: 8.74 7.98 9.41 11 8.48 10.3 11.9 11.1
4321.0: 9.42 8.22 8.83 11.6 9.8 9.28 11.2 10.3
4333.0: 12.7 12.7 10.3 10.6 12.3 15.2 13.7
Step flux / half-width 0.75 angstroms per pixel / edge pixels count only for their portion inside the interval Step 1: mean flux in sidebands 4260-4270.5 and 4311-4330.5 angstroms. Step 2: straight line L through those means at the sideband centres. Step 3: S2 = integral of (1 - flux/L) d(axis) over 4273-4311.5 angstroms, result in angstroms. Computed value 3.8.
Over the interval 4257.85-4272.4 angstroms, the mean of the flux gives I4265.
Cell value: 9.84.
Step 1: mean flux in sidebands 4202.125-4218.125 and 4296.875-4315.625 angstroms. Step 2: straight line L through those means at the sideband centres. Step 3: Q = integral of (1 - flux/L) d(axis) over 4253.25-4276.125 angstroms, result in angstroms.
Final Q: -1.9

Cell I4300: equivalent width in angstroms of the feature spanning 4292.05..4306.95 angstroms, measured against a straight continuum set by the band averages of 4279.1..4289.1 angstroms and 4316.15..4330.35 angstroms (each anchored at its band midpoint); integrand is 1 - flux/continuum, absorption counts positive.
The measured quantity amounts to 2.1 angstroms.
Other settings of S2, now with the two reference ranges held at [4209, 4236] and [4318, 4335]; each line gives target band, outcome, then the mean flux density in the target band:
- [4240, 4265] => 0.1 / 10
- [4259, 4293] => 2.1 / 9.56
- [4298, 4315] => 3.0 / 8.57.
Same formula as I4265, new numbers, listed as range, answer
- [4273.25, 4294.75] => 9.28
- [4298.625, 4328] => 9.19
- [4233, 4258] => 10.1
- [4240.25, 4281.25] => 9.83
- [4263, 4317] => 9.23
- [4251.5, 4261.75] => 10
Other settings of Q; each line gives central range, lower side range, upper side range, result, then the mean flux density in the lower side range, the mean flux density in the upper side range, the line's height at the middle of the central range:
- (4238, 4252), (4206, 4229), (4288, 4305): -1.0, 9.86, 8.65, 9.44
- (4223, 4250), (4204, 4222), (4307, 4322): -0.4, 9.74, 9.69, 9.72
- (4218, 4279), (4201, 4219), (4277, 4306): -3.3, 9.52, 9.11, 9.32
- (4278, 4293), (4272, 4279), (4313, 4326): -0.4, 9.07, 10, 9.29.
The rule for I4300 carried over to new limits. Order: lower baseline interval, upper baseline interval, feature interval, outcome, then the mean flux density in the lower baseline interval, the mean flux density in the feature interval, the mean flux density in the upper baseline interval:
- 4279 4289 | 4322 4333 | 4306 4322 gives 0.76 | 9.93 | 9.58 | 10.1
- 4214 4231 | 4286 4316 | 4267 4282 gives -0.79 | 9.87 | 9.66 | 8.83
